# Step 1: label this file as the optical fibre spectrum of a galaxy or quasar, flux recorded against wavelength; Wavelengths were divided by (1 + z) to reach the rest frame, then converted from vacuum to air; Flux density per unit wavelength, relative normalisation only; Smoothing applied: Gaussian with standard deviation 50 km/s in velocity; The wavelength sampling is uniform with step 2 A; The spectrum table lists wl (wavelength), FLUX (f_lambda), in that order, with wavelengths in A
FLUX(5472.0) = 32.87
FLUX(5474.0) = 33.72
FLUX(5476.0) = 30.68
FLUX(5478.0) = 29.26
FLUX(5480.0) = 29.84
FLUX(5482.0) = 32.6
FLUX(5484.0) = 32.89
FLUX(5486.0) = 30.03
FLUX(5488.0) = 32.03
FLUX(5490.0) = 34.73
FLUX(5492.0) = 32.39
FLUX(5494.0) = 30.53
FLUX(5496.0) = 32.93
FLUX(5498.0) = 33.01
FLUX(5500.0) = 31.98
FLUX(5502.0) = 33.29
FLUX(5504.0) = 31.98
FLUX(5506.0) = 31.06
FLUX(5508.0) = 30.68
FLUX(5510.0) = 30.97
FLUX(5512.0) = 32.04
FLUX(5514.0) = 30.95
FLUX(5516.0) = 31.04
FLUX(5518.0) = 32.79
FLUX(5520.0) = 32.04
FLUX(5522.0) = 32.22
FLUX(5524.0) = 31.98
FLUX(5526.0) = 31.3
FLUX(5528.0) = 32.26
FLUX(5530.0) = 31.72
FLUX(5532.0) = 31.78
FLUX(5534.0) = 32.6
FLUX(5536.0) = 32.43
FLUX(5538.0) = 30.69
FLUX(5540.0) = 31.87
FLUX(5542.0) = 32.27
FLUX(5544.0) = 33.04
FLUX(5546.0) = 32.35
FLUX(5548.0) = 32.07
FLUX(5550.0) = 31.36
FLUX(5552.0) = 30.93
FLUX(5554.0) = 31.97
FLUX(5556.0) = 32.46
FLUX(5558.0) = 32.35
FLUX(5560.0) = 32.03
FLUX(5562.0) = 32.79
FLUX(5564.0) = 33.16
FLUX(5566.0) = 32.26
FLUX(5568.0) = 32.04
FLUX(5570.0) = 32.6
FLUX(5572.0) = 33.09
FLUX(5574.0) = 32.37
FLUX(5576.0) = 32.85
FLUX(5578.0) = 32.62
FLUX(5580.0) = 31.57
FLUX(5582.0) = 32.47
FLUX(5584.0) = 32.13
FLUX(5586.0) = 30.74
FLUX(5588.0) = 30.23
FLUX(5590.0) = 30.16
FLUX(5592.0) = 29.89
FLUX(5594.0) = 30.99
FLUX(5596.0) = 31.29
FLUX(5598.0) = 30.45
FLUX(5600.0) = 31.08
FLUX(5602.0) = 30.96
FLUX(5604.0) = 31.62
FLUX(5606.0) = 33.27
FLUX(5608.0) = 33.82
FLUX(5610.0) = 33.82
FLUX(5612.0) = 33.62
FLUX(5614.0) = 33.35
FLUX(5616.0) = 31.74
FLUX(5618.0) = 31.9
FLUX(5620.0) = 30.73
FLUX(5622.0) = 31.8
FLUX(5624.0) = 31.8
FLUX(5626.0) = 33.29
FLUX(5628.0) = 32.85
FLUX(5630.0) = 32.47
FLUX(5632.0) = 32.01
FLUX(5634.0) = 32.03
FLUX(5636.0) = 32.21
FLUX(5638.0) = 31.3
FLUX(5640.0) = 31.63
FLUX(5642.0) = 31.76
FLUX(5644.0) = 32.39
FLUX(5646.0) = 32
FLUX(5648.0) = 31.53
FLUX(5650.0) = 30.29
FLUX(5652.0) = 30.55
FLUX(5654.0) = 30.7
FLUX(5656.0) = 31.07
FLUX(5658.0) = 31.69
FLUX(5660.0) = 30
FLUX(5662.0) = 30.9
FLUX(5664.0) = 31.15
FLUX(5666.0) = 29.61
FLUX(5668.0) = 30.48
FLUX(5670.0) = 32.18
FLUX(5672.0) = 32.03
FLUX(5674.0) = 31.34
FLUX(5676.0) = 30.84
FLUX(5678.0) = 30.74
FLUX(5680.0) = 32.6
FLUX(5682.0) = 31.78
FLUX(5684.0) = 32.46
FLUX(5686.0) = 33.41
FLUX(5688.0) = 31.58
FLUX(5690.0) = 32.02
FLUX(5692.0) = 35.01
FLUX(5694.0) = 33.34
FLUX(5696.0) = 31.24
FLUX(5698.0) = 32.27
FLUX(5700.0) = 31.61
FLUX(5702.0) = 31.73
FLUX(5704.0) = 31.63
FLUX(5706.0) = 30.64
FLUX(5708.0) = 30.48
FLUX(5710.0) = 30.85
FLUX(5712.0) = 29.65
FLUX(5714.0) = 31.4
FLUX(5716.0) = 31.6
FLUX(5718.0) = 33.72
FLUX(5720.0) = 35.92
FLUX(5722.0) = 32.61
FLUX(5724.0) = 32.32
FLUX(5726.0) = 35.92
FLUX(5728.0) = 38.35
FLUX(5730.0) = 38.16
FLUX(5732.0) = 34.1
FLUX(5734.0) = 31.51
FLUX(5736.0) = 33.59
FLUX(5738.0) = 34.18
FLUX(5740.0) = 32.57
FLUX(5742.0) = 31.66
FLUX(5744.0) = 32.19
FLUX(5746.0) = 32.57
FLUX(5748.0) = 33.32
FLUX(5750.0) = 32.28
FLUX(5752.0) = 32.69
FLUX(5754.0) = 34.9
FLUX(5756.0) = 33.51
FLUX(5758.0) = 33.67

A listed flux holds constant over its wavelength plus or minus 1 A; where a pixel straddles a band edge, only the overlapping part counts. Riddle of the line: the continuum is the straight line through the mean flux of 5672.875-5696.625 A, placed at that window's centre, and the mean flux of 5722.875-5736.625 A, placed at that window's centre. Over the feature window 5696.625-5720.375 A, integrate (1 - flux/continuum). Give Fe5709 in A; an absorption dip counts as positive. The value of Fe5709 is 1.4 A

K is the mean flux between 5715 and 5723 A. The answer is 33.5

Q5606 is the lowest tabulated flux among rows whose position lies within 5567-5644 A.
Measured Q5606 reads 29.89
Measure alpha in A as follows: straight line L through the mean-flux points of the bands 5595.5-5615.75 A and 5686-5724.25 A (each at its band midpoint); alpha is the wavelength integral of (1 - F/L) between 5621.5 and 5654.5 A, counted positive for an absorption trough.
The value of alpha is 0.5 A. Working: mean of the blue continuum 32.3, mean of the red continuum 32.1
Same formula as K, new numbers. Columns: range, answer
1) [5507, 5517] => 31.1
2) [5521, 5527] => 31.8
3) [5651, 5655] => 30.6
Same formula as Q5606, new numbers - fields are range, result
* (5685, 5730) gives 29.65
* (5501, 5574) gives 30.68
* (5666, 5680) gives 29.61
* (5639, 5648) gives 31.53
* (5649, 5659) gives 30.29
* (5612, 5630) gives 30.73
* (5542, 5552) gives 30.93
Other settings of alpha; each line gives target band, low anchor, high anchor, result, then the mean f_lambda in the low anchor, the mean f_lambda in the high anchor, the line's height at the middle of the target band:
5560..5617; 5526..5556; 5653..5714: -0.4 A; 31.9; 31.5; 31.8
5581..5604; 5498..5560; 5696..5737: 0.9 A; 31.9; 32.9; 32.2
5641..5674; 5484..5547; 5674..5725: 0.9 A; 32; 32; 32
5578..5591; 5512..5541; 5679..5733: 0.3 A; 31.8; 32.8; 32.2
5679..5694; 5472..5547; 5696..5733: 0.0 A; 31.9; 32.9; 32.8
